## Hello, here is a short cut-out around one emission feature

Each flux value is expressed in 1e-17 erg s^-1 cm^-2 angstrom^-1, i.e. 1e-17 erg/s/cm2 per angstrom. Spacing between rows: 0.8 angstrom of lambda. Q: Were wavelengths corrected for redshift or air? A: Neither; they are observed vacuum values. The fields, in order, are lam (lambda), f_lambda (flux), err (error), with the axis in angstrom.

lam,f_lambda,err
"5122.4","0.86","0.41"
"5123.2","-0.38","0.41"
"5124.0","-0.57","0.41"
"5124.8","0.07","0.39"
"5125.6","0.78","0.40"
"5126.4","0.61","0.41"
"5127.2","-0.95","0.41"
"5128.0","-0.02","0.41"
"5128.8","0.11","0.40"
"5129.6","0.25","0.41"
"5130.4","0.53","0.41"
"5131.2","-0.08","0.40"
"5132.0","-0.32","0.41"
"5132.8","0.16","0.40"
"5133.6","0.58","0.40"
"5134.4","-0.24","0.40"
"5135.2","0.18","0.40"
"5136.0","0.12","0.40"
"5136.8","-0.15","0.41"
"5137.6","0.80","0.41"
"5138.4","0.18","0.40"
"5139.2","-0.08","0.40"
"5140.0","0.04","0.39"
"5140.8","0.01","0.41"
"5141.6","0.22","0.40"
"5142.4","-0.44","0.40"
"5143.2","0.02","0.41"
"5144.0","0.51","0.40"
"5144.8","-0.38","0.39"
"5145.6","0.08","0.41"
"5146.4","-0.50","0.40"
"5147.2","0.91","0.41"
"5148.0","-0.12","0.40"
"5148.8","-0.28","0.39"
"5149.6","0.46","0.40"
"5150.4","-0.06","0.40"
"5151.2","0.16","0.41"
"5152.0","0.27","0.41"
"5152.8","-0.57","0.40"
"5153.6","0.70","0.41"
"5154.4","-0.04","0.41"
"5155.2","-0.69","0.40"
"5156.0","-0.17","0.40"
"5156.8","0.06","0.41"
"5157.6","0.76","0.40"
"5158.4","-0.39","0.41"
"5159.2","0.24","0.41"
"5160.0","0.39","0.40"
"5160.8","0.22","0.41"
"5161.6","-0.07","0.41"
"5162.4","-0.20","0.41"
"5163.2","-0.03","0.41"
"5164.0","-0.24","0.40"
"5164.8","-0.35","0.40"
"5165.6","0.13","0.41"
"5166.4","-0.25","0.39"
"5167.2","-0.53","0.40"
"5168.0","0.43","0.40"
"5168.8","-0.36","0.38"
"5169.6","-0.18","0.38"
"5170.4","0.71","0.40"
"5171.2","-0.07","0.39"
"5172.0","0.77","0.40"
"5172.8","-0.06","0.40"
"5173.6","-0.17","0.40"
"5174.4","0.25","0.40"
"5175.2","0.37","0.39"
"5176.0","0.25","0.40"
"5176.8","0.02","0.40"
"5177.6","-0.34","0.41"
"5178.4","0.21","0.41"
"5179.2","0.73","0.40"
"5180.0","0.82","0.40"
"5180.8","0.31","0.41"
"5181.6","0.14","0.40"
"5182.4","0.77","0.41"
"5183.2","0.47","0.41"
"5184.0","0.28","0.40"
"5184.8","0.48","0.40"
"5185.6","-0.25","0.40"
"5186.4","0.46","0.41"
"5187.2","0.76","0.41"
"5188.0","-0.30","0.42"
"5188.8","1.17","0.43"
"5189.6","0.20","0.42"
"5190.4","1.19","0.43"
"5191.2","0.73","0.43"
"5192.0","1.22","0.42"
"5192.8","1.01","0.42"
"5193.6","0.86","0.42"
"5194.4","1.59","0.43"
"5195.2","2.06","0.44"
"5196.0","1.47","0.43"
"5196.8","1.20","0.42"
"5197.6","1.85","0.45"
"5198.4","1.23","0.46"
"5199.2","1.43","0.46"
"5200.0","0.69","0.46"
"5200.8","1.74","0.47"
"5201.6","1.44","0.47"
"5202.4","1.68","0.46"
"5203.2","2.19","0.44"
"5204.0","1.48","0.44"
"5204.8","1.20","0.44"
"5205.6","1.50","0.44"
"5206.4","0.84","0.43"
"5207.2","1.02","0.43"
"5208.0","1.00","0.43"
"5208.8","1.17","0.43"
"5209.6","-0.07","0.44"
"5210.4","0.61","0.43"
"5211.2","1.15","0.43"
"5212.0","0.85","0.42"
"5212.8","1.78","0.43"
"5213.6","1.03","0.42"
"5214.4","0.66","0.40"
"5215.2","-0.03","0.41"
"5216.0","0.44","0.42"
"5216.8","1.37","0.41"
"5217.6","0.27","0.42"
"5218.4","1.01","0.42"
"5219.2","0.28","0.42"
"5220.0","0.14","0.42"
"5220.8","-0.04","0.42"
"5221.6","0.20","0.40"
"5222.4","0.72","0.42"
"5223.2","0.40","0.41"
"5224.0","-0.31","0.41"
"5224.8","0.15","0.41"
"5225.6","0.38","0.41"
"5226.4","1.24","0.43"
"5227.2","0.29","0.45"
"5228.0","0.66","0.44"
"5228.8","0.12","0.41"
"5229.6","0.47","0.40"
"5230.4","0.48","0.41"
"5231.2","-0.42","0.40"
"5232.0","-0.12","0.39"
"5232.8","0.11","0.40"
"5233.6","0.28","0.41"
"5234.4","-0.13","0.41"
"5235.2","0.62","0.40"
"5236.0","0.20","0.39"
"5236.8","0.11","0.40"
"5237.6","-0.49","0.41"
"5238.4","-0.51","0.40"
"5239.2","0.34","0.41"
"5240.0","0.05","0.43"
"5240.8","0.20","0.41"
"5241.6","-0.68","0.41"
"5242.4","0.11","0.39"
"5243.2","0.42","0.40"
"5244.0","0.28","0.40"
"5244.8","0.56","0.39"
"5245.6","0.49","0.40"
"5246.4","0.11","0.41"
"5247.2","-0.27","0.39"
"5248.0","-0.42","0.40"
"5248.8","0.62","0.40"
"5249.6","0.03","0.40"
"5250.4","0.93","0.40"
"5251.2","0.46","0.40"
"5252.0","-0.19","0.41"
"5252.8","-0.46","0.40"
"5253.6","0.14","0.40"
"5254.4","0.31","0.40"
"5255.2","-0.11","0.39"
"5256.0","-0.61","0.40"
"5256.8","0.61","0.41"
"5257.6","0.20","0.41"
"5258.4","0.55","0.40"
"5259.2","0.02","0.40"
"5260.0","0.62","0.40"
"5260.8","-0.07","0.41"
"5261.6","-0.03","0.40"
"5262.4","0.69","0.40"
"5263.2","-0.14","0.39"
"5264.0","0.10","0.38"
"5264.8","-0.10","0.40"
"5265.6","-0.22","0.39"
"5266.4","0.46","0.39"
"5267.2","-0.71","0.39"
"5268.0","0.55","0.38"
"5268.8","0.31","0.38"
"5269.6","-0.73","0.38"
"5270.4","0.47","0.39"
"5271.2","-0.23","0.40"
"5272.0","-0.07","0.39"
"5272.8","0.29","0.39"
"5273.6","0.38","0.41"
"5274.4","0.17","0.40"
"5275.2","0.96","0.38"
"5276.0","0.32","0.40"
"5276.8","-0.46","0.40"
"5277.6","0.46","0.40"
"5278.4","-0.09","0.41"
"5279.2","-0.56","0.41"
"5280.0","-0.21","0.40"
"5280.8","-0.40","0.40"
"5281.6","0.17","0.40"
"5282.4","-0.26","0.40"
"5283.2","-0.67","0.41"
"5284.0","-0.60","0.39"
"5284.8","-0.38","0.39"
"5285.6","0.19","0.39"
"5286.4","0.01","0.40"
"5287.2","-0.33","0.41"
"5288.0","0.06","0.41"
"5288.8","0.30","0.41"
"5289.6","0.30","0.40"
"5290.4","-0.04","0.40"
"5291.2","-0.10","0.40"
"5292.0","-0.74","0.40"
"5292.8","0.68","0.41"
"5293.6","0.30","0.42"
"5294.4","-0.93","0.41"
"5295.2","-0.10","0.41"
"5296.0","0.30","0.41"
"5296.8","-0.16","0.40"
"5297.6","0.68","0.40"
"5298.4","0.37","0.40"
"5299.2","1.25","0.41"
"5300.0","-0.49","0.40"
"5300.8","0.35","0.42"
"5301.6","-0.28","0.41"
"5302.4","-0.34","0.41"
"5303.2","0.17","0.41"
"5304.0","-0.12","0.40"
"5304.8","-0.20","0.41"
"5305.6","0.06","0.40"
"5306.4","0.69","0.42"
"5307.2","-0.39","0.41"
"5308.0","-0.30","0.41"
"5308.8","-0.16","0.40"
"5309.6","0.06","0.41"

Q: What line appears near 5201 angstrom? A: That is C IV 1549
